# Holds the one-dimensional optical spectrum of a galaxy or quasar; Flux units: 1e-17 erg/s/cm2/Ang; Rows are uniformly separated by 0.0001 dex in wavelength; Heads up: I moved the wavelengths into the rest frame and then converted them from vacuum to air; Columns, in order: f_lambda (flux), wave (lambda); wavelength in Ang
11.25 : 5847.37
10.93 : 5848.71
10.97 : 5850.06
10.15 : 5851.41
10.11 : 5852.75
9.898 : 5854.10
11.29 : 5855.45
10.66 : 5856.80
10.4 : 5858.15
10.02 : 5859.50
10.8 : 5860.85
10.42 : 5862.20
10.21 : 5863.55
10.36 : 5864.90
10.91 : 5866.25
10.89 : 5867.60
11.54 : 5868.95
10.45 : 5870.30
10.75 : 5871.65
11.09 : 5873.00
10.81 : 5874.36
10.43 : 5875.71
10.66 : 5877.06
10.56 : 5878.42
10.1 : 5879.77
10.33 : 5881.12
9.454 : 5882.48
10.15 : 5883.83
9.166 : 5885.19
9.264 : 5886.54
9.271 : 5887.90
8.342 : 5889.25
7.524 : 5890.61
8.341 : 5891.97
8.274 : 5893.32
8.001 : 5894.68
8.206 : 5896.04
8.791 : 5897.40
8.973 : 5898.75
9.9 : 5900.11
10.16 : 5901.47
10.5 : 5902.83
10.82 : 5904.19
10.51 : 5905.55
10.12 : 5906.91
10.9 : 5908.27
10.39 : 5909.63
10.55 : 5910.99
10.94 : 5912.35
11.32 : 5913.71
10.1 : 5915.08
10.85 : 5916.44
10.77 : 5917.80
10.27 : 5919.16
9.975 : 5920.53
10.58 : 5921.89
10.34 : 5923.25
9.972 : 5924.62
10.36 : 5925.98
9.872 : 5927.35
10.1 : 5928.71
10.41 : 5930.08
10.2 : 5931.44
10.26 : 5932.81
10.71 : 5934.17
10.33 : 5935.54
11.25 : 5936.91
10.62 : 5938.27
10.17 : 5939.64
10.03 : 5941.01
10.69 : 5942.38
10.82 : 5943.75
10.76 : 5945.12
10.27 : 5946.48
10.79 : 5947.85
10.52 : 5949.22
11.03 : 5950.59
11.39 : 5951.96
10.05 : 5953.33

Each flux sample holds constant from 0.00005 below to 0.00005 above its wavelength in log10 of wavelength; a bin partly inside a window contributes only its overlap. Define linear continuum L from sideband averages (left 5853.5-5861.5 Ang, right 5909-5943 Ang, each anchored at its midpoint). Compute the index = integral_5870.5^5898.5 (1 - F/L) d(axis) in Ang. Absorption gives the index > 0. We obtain 2.7 Ang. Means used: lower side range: 10.5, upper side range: 10.4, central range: 9.48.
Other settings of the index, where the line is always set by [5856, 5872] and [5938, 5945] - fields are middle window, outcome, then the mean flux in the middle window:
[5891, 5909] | 1.8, 9.47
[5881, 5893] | 1.8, 9.01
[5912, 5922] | -0.1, 10.6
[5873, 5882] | 0.1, 10.5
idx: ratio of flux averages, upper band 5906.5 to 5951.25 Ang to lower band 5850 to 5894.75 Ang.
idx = 1.04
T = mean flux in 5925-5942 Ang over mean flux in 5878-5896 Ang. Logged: 1.1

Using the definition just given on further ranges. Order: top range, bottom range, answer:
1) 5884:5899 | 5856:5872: 0.81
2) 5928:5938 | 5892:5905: 1.13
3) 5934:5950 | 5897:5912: 1.04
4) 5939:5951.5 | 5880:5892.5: 1.16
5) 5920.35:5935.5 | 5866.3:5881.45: 0.96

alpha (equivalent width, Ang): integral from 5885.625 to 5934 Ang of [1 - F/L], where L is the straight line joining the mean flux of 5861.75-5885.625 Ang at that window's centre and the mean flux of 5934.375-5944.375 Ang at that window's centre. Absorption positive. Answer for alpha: 3.00 Ang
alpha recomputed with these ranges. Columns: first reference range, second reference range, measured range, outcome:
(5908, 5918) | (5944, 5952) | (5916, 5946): 0.89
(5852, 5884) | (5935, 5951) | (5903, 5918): -0.12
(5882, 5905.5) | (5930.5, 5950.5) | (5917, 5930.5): -0.29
